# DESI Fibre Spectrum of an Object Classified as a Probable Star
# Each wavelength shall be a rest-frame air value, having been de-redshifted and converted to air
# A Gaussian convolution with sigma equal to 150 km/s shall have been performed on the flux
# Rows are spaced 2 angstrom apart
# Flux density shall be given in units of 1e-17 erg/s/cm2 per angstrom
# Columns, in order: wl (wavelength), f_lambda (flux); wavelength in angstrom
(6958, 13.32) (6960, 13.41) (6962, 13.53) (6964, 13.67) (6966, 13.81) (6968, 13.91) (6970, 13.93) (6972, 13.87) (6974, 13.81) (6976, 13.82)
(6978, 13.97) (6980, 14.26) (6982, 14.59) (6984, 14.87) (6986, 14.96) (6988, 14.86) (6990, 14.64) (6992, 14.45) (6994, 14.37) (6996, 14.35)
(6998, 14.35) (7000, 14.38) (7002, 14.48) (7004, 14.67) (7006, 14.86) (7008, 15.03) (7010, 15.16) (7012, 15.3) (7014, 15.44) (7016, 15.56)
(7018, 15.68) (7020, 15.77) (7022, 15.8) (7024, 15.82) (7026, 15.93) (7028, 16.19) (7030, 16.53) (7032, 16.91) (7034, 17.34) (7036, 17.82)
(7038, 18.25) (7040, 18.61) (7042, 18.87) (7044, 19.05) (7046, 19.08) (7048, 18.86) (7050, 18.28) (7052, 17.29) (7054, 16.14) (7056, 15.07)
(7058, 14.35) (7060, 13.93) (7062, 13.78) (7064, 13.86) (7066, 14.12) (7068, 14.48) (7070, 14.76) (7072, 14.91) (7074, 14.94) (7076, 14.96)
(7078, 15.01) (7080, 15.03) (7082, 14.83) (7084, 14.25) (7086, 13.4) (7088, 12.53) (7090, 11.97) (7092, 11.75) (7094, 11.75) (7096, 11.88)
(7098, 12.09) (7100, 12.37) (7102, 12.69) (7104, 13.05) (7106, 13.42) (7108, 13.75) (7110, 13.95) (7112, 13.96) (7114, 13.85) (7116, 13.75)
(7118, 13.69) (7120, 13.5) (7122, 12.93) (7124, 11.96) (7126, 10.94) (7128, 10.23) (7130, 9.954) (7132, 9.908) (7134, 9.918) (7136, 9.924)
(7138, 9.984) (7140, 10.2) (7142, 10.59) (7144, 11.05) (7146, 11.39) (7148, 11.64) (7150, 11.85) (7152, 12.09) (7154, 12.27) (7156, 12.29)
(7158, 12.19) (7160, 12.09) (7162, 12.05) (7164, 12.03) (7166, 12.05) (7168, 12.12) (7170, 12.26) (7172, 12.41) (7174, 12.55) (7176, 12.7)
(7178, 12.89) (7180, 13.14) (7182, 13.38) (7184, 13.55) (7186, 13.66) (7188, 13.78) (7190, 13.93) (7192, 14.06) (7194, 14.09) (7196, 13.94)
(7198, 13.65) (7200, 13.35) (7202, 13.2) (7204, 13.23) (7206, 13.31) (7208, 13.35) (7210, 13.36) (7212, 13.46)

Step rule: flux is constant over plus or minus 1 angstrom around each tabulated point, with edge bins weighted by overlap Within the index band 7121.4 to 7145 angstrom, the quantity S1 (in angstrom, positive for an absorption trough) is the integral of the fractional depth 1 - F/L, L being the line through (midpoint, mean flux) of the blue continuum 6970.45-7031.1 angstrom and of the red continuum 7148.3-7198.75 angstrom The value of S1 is 4.8 angstrom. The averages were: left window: 14.9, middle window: 10.6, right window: 12.8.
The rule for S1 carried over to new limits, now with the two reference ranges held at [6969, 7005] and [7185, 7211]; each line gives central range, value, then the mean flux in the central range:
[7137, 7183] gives 5.9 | 12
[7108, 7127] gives 1.0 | 13.2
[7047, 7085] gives -3.0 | 15.2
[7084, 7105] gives 2.3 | 12.4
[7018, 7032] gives -1.8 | 16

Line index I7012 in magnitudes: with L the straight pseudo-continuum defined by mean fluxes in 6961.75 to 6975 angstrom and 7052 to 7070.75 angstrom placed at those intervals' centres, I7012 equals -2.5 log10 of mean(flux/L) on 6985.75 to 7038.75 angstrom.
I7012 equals -0.095 mag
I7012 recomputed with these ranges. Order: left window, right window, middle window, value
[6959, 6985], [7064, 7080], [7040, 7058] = -0.21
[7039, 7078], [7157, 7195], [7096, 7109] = 0.16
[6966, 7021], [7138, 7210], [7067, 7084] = -0.09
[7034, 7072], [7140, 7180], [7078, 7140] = 0.14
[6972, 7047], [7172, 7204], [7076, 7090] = 0.05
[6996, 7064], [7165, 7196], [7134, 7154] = 0.25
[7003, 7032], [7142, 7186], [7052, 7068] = 0.00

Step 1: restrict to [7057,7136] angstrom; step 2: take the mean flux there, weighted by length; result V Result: 13.1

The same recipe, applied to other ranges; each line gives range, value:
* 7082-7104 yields 12.6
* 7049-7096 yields 14.4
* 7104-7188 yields 12.2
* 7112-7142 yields 11.5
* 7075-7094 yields 13.6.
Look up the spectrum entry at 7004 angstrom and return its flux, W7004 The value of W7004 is 14.67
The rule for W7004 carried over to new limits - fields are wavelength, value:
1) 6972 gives 13.87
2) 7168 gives 12.12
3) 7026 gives 15.93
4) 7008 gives 15.03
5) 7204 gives 13.23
